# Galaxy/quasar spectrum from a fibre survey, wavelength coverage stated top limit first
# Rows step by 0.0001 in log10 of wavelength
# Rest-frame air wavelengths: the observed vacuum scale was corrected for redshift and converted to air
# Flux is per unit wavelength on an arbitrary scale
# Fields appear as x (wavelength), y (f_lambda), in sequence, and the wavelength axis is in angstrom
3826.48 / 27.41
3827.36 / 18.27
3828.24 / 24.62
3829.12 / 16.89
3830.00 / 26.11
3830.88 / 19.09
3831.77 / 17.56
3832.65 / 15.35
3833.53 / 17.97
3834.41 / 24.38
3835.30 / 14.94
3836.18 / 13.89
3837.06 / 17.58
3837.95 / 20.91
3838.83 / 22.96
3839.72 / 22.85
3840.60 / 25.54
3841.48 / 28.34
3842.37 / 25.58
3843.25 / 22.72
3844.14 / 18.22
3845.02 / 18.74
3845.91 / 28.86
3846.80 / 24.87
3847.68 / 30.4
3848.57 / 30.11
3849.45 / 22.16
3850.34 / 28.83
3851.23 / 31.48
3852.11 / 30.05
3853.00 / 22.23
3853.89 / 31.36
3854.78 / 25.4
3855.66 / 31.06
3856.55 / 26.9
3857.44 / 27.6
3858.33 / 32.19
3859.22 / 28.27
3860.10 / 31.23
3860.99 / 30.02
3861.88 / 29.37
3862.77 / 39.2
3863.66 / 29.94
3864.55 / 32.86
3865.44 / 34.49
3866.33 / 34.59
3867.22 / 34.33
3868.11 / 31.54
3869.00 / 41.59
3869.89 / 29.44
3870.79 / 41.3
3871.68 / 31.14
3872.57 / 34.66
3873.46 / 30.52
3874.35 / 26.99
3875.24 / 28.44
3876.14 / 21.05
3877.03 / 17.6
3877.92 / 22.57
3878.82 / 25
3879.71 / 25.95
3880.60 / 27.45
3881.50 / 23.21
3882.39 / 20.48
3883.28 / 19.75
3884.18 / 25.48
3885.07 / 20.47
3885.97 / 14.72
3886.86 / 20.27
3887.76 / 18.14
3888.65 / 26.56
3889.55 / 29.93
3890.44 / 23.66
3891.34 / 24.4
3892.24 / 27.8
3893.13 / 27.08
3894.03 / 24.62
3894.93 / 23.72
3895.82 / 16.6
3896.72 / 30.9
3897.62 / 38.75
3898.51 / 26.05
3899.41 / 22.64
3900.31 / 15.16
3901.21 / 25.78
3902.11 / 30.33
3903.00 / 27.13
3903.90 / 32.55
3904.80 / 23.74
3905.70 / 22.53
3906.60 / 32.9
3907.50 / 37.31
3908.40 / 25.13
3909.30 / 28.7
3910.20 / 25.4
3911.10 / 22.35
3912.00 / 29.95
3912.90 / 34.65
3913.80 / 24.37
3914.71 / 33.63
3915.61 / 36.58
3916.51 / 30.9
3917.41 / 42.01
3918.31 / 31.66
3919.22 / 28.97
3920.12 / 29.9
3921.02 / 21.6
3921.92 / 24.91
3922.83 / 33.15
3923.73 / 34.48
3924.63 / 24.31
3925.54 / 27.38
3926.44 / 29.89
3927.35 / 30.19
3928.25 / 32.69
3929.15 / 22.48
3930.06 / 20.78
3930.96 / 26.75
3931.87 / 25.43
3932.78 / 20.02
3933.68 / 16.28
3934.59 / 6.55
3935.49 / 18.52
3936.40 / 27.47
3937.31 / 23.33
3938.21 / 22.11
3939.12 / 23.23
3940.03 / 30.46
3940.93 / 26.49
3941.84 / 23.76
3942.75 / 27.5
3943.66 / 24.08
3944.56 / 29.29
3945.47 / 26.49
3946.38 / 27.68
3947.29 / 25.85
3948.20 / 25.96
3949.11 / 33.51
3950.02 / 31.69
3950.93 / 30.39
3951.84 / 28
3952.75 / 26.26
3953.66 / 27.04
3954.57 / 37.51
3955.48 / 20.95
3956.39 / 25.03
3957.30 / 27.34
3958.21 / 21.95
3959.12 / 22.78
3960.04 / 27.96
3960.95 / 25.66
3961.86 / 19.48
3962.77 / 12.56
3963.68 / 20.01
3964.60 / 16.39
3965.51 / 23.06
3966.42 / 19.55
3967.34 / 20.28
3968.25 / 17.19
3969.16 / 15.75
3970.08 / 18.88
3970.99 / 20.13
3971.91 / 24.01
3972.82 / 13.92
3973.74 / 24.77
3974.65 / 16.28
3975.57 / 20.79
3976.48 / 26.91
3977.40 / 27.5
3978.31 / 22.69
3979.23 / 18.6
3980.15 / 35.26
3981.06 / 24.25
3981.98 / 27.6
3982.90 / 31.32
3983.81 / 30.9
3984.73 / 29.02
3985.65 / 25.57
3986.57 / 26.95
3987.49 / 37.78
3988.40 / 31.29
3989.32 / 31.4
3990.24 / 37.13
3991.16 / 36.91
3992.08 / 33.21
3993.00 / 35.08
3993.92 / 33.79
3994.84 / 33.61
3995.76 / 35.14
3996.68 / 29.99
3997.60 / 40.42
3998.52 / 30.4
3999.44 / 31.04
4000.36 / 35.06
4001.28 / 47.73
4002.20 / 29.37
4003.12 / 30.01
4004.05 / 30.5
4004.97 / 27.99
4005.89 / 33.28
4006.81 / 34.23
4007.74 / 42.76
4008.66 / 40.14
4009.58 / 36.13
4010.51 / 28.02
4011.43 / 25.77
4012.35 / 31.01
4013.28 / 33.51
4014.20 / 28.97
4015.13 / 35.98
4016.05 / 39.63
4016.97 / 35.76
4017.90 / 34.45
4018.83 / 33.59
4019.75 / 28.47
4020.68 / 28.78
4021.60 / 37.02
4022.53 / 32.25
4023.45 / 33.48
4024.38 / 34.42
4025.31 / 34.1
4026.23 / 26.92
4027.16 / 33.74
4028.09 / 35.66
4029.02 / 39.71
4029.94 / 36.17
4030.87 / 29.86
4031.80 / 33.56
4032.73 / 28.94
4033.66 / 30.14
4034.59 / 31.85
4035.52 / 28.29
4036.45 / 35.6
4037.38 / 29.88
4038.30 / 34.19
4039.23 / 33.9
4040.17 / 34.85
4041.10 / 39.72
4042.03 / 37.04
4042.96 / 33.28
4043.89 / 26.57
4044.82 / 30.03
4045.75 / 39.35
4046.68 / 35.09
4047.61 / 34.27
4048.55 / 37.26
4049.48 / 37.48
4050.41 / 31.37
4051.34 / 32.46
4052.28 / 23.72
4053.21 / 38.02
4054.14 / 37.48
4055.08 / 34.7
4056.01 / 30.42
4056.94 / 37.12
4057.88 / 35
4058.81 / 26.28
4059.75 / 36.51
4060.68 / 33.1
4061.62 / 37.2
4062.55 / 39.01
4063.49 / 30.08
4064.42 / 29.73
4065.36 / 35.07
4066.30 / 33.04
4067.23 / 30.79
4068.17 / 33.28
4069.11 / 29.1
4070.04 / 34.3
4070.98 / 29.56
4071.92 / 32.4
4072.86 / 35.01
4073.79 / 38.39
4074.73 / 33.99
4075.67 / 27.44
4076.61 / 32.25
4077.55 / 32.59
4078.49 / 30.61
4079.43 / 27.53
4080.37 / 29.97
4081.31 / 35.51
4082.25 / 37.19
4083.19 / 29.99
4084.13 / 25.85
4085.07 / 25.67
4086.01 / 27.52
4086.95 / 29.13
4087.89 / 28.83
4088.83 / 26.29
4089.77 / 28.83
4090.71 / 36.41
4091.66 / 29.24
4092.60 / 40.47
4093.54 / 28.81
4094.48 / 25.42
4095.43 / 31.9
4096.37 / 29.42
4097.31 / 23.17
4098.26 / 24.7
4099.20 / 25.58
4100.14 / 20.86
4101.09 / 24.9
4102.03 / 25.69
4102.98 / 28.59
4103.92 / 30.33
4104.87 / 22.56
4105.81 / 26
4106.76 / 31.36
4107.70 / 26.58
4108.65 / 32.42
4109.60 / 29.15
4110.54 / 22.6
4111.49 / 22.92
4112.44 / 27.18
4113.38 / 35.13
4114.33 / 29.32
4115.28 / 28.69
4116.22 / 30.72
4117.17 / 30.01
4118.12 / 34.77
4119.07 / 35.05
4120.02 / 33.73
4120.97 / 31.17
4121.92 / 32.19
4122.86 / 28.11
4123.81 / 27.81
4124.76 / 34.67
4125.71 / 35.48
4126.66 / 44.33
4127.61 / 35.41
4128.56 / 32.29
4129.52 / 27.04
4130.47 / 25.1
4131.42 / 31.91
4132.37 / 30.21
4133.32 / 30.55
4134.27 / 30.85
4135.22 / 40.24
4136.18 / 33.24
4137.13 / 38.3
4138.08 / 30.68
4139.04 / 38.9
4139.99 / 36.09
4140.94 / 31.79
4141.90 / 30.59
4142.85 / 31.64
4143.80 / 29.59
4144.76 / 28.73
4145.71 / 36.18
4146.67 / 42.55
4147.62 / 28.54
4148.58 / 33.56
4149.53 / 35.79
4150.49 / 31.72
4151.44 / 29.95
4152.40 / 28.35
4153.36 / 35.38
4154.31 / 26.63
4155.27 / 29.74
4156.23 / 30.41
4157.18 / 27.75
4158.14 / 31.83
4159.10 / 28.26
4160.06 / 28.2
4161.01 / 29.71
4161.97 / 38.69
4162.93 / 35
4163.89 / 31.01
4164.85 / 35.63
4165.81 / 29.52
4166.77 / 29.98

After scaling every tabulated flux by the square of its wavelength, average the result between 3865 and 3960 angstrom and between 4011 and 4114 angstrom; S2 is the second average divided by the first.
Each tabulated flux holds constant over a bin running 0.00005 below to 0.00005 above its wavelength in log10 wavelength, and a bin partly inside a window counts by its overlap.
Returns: 1.26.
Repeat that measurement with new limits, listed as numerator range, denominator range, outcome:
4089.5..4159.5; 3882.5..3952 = 1.29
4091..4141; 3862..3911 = 1.26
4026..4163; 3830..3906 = 1.36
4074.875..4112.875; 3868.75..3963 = 1.18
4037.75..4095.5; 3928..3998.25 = 1.33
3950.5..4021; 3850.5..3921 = 1.07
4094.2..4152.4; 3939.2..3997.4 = 1.26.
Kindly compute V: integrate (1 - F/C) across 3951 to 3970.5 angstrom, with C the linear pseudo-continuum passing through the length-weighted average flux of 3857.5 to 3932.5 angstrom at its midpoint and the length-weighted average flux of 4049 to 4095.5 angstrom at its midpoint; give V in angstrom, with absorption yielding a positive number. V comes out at 4.5 angstrom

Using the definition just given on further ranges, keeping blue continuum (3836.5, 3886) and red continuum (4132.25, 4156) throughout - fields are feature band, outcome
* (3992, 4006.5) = -1.70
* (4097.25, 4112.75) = 2.82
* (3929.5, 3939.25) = 2.68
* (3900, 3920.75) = -0.65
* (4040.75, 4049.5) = -1.11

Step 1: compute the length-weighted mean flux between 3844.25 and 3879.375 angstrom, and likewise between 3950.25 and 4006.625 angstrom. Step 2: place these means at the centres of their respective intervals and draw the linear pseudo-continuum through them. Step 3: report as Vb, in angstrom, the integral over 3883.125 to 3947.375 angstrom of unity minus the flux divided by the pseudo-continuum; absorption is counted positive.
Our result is 4.9 angstrom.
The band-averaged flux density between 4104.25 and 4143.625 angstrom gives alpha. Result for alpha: 31.4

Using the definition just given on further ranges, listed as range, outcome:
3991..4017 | 33.9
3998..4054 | 33.4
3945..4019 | 28.5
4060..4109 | 30.3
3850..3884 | 29.2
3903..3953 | 27.3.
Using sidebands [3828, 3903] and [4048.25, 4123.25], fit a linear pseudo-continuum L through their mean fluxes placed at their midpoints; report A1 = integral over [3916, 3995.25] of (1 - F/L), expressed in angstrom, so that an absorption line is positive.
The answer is 5.1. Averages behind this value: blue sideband 25.9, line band 26.1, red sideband 30.8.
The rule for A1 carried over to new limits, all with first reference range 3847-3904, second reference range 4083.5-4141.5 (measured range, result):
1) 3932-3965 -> 4.5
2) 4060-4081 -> -2.0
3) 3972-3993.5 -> 0.6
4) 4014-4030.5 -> -2.7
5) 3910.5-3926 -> -1.1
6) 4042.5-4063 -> -3.0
